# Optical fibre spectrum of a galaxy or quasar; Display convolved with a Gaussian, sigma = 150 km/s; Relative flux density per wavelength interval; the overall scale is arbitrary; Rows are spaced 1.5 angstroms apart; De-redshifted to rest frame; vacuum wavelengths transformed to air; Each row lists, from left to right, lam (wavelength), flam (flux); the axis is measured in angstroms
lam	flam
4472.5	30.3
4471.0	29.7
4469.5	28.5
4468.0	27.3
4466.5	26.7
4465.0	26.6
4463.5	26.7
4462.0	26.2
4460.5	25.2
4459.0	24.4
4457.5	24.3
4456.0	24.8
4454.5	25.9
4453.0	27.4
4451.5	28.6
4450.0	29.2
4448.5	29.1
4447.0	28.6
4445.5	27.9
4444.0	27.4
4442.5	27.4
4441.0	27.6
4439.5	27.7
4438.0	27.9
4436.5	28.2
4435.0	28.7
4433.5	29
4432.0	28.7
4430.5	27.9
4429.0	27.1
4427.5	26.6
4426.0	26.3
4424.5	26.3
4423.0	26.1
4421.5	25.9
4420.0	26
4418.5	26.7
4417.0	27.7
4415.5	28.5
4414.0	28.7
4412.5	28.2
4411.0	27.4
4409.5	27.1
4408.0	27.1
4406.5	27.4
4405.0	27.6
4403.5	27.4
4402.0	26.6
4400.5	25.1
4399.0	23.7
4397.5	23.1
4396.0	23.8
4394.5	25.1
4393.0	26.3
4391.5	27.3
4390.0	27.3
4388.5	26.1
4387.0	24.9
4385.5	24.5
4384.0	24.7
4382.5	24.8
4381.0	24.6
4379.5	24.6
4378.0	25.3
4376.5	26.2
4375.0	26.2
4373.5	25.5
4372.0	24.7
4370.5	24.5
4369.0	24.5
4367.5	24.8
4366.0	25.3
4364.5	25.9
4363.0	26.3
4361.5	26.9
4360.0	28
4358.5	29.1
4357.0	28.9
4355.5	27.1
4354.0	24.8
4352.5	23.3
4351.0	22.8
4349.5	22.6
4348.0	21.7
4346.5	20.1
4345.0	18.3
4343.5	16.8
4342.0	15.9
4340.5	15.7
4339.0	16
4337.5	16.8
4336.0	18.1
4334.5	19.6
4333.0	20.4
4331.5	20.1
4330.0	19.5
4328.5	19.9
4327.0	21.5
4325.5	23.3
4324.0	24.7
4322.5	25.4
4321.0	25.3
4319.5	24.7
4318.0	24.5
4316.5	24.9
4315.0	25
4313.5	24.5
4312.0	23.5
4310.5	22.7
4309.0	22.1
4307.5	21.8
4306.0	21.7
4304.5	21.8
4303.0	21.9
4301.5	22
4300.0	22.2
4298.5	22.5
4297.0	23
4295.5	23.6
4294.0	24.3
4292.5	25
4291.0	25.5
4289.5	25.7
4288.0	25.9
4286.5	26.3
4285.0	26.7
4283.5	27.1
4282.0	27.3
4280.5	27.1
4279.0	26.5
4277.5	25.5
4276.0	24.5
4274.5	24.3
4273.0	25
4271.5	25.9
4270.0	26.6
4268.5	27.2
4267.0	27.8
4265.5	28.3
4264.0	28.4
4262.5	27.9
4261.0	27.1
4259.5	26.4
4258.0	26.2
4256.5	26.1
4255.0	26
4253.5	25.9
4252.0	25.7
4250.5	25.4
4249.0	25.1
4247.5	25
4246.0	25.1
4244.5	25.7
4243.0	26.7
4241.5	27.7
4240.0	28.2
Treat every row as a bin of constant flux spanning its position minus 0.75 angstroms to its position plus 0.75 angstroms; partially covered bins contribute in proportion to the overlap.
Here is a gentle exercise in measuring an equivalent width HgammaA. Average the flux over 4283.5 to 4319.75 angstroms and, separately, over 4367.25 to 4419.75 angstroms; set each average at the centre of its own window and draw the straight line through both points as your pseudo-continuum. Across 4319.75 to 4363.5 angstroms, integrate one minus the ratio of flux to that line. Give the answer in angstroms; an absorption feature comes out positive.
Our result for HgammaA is 4.9 angstroms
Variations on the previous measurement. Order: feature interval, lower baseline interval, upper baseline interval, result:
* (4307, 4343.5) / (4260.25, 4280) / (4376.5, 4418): 6.9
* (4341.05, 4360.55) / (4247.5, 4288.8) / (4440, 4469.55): 2.7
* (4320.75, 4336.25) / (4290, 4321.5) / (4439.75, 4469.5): 1.5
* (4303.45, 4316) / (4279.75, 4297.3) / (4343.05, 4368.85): 1.2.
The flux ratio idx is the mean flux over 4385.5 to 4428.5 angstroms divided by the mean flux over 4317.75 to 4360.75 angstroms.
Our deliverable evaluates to 1.21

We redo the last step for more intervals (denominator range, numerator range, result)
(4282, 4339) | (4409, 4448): 1.20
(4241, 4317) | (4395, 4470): 1.07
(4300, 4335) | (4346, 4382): 1.11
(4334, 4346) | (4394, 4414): 1.53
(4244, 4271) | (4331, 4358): 0.78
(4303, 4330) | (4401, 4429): 1.17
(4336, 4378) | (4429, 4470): 1.18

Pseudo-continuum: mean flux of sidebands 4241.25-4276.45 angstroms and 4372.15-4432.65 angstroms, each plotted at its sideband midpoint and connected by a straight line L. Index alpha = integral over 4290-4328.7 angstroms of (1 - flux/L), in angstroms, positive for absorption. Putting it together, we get 4.2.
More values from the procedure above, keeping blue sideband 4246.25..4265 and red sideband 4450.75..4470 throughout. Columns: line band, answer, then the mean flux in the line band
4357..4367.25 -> -0.3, 27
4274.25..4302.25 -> 1.3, 25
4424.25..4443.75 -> -1.0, 27.7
